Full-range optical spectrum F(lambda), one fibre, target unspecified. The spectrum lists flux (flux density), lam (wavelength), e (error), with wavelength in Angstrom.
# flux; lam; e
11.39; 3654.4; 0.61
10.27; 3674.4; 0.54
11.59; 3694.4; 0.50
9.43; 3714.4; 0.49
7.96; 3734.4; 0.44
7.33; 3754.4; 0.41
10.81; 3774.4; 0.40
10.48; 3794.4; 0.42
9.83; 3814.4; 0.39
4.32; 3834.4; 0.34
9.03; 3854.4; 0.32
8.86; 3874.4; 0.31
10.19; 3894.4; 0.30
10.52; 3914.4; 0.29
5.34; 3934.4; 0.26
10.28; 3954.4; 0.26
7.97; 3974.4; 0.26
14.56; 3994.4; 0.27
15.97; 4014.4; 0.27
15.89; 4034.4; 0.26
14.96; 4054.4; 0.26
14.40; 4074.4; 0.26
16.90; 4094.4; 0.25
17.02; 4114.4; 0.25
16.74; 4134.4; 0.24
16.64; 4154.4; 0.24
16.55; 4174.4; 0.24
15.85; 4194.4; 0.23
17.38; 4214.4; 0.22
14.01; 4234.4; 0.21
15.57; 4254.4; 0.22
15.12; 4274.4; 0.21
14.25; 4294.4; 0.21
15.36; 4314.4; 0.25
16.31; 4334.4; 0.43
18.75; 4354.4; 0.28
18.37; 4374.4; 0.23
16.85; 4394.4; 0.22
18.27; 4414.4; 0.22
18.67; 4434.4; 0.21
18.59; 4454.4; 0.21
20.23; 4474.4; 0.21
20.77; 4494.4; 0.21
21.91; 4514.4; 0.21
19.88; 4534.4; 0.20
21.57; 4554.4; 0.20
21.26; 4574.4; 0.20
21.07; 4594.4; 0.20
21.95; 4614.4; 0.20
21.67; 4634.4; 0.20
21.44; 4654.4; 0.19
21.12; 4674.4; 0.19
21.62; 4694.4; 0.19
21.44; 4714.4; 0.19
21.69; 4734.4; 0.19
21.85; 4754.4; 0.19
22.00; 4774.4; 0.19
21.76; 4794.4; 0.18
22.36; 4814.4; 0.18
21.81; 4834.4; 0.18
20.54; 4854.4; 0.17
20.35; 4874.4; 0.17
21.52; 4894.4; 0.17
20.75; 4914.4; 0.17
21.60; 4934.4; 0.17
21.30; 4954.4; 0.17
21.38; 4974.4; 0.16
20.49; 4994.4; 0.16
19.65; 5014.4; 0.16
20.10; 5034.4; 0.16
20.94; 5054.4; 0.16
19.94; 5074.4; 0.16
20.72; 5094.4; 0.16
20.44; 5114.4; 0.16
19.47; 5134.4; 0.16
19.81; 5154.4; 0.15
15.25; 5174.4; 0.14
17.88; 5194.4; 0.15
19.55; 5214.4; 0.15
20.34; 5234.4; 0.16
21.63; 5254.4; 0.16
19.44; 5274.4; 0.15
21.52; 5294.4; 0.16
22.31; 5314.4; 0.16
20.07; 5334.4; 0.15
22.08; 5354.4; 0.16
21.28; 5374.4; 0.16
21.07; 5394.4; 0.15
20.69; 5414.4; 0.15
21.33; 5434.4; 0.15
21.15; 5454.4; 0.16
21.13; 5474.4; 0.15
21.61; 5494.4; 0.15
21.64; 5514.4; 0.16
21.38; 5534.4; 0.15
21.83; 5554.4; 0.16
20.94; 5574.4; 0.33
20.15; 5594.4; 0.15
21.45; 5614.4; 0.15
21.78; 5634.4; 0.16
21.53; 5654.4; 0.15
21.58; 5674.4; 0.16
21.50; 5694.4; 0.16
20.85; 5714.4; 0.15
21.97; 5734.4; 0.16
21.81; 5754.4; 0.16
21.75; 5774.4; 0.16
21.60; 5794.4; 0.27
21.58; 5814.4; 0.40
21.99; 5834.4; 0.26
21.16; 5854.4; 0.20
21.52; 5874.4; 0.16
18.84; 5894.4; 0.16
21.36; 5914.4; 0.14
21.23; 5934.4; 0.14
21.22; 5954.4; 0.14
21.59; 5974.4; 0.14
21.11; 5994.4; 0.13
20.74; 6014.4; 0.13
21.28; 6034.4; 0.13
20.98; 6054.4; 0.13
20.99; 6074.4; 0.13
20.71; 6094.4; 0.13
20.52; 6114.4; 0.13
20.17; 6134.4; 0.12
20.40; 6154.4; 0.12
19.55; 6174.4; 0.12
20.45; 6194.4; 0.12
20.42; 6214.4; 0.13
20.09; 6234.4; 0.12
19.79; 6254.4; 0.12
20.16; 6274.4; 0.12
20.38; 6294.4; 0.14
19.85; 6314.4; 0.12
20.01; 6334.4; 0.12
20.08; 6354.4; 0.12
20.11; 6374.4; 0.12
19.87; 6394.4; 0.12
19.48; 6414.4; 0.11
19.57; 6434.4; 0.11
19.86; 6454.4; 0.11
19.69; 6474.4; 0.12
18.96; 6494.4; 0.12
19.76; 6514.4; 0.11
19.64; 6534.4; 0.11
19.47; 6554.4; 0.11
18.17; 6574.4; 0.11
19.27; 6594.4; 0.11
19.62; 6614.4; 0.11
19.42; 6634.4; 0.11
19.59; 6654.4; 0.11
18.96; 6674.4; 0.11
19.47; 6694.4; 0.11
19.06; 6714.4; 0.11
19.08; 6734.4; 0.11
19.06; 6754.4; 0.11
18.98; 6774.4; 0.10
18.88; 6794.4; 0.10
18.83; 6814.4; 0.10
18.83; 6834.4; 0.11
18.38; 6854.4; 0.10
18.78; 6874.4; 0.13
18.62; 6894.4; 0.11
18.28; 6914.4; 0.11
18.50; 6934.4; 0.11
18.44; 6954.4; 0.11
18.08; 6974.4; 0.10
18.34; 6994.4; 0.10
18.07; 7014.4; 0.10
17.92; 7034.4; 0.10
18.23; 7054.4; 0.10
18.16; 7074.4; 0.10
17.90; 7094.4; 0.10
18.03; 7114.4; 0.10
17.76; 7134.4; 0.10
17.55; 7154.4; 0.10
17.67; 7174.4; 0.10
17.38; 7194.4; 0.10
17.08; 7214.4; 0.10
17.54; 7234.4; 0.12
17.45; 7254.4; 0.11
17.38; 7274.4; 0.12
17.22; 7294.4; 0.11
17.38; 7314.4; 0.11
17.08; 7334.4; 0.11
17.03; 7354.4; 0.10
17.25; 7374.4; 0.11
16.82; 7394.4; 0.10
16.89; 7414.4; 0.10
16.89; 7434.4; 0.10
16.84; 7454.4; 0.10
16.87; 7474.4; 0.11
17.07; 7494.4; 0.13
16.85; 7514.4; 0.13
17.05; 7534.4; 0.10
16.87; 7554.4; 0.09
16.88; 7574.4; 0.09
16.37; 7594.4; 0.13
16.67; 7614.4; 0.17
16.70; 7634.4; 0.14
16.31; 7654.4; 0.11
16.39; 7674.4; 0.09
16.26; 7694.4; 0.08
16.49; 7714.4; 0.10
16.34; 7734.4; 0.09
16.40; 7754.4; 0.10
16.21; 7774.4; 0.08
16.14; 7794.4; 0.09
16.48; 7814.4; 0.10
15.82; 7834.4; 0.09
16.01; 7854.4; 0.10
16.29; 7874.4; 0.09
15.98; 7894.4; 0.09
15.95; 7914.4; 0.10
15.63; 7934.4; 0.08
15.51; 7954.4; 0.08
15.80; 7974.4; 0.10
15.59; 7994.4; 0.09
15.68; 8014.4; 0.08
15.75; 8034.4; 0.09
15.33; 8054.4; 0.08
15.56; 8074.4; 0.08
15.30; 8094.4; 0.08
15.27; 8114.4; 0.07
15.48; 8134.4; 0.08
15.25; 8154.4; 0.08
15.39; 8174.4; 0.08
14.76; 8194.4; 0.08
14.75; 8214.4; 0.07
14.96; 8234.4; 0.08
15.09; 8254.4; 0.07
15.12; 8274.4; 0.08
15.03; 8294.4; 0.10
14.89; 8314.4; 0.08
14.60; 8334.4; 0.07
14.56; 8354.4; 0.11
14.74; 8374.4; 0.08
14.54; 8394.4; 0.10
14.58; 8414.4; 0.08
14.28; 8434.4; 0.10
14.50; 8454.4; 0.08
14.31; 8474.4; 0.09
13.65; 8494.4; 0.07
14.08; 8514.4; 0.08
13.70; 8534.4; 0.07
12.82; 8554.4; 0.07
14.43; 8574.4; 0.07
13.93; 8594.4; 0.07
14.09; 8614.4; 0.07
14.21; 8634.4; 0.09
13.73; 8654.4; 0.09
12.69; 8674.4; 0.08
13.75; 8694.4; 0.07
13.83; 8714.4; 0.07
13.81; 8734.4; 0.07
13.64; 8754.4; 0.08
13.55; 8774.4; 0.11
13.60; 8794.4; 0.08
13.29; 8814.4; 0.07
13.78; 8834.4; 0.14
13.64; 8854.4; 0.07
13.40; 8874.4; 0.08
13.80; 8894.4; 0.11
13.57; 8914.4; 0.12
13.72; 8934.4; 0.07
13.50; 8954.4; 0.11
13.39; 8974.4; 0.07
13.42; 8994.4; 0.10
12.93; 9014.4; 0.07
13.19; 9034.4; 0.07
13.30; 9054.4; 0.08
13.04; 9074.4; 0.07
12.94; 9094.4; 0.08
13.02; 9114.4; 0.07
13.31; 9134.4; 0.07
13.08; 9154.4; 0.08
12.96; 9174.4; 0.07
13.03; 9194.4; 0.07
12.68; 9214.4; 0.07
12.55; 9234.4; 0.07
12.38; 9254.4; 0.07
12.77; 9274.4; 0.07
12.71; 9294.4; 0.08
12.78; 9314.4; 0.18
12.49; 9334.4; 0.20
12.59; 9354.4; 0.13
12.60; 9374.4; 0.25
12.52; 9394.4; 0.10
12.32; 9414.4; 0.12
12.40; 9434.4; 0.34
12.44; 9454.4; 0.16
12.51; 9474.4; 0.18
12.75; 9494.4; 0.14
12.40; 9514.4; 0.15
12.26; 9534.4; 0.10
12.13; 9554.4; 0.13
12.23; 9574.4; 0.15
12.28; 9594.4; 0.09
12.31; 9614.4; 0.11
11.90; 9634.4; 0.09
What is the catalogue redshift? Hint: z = 0.00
